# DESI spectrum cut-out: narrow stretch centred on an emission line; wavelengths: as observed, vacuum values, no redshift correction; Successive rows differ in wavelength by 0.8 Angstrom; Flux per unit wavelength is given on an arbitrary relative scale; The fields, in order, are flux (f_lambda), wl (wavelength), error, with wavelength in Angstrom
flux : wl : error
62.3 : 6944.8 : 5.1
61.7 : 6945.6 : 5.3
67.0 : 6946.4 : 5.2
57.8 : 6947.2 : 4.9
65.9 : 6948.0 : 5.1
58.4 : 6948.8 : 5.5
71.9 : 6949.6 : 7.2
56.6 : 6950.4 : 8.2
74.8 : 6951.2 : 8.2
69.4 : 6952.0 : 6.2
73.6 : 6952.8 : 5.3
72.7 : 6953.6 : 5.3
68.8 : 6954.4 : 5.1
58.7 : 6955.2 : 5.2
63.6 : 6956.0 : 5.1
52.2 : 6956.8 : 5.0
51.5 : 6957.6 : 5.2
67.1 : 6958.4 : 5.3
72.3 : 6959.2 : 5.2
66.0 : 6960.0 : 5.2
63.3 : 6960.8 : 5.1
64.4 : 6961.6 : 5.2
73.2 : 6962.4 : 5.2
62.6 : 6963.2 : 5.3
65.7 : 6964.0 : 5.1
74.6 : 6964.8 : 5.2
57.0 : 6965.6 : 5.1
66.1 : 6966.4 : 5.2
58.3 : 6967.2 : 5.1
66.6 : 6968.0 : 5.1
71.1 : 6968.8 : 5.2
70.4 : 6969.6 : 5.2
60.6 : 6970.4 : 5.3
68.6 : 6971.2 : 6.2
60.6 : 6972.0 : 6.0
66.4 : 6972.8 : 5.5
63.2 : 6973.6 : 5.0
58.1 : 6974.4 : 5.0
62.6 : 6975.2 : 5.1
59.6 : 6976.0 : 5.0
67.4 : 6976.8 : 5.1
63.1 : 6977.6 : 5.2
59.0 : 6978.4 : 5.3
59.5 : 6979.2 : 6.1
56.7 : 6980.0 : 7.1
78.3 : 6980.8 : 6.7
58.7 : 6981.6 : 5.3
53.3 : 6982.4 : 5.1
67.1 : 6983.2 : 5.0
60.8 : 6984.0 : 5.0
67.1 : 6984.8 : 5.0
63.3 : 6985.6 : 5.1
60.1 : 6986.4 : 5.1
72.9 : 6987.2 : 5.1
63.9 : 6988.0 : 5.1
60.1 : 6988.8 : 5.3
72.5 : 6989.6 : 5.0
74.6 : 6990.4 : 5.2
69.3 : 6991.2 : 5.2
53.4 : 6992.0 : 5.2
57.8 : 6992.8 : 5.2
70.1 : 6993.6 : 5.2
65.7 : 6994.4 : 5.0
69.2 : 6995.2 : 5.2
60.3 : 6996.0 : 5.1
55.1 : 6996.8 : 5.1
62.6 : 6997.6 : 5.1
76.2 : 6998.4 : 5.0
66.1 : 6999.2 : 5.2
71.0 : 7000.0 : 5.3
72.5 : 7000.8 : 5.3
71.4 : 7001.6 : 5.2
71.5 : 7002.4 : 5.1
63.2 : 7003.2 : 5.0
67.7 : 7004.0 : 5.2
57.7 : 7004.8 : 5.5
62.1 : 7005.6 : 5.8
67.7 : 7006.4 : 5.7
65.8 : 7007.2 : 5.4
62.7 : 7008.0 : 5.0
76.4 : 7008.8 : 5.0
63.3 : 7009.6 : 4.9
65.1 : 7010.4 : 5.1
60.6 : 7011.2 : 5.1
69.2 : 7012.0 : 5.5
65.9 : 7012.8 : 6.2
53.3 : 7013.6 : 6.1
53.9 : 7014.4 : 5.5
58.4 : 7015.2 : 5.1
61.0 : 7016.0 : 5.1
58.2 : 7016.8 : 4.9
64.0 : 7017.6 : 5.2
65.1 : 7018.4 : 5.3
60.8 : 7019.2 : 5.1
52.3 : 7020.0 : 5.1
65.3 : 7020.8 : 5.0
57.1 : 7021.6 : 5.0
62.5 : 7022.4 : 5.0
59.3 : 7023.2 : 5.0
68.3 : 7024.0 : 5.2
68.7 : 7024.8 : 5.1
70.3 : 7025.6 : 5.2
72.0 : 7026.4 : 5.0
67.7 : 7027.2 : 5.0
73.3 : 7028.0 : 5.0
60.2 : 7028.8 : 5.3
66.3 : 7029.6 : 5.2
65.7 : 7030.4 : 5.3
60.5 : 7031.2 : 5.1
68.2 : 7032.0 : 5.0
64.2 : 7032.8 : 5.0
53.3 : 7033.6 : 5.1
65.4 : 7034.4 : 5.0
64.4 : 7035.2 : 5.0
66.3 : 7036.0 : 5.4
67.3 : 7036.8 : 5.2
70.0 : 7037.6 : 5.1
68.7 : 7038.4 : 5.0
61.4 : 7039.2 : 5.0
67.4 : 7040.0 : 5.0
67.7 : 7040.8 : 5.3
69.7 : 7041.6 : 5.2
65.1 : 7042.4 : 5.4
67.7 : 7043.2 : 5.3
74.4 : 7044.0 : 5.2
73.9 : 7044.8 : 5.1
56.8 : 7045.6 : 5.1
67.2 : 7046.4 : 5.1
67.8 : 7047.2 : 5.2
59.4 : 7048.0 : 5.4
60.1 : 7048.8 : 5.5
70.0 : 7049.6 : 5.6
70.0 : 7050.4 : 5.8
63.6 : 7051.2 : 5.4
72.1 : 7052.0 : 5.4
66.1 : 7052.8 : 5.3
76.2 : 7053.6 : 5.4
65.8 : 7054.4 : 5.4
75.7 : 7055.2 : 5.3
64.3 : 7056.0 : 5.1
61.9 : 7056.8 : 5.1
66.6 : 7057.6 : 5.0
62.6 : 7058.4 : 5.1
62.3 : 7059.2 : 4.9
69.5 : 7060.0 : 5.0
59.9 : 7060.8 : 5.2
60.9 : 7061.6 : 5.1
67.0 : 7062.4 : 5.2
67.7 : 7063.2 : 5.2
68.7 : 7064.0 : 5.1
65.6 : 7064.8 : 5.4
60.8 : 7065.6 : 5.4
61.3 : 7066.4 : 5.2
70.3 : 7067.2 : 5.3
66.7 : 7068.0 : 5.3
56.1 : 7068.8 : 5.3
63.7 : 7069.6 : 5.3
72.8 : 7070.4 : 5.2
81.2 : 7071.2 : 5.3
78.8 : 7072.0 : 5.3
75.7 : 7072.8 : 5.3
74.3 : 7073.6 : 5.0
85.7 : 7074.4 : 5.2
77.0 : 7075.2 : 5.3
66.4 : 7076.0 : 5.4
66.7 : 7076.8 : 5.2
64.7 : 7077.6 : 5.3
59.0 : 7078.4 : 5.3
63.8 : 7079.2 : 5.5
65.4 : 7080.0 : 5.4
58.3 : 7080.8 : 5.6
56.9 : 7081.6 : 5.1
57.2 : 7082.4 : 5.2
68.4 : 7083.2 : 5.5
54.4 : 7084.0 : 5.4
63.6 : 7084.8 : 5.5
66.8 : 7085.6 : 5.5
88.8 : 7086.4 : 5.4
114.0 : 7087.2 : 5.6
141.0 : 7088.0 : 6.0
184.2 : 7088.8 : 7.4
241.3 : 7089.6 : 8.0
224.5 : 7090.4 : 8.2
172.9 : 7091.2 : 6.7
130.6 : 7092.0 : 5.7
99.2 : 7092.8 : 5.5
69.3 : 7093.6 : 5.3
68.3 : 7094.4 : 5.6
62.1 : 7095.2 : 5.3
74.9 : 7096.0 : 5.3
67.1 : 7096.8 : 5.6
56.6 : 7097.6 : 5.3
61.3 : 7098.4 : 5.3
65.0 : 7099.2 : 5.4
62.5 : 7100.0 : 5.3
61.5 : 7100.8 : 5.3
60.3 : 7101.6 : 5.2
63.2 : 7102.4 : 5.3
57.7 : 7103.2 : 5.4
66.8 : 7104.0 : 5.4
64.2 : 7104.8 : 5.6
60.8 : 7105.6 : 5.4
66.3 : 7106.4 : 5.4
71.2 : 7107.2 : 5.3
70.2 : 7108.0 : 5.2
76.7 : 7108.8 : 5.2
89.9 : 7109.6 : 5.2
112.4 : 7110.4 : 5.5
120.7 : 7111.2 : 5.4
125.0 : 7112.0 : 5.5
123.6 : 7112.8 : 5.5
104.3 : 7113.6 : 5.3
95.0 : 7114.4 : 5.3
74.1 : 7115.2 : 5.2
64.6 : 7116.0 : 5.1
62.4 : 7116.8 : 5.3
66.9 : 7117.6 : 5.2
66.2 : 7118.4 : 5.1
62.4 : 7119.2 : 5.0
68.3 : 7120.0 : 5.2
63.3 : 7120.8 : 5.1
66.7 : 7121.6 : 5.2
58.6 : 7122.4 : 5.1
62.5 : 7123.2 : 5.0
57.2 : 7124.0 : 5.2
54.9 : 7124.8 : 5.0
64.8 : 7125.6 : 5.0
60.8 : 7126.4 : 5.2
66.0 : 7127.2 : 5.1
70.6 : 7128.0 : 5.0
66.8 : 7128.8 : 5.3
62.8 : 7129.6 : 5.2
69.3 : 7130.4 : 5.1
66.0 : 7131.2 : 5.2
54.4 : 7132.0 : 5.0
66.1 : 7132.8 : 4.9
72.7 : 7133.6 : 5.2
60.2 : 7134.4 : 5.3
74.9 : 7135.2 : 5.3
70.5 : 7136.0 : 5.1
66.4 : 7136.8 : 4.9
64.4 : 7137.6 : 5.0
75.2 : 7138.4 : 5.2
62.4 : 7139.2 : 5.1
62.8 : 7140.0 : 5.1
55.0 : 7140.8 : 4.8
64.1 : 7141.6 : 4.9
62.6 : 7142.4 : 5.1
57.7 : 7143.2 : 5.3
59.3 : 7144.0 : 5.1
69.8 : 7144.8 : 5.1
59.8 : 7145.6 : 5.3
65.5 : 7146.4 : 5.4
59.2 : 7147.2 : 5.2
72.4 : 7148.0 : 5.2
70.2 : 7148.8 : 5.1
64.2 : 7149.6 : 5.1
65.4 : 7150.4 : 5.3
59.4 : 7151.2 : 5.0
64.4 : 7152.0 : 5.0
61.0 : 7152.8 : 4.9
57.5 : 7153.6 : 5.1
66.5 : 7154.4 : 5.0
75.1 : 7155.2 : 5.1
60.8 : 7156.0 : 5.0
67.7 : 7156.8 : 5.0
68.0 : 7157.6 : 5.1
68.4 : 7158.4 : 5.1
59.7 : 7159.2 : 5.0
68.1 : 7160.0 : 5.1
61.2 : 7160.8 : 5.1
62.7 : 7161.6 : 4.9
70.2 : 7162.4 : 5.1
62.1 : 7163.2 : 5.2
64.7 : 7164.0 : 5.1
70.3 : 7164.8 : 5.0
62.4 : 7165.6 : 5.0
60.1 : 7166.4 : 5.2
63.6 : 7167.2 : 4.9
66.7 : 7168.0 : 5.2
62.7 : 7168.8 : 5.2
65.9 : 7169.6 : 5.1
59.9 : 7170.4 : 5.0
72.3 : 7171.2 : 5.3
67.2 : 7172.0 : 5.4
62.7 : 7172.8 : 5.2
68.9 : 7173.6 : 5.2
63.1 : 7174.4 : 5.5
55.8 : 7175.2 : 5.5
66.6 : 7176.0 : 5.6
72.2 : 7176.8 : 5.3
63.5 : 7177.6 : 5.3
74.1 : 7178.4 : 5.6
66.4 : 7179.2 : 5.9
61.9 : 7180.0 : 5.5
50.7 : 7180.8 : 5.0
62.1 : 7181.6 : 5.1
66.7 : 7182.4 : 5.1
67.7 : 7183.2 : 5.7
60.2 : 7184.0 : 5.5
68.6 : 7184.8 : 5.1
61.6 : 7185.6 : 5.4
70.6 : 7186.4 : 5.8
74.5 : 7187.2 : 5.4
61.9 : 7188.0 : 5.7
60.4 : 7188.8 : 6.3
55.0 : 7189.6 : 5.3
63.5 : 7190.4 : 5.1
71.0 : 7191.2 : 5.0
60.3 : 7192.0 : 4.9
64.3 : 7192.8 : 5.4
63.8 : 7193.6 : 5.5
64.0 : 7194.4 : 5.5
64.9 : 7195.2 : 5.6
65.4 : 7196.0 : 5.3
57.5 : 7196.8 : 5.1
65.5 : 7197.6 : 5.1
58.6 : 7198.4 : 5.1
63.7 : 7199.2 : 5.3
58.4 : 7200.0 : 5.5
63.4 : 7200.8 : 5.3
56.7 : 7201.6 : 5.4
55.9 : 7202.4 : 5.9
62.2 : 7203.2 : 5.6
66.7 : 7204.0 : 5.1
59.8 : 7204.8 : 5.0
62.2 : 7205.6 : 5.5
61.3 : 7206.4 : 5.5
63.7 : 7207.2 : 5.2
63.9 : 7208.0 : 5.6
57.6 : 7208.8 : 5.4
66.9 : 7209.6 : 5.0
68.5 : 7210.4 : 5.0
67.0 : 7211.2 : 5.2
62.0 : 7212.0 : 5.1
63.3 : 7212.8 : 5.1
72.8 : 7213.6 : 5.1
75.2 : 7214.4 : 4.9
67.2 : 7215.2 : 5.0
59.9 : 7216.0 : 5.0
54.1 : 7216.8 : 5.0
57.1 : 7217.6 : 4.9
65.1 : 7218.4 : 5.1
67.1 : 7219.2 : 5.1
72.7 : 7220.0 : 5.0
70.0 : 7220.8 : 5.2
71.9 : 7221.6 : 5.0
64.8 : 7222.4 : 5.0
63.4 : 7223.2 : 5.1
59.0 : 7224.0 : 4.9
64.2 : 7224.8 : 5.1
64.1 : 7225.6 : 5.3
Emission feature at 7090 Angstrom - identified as H-alpha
